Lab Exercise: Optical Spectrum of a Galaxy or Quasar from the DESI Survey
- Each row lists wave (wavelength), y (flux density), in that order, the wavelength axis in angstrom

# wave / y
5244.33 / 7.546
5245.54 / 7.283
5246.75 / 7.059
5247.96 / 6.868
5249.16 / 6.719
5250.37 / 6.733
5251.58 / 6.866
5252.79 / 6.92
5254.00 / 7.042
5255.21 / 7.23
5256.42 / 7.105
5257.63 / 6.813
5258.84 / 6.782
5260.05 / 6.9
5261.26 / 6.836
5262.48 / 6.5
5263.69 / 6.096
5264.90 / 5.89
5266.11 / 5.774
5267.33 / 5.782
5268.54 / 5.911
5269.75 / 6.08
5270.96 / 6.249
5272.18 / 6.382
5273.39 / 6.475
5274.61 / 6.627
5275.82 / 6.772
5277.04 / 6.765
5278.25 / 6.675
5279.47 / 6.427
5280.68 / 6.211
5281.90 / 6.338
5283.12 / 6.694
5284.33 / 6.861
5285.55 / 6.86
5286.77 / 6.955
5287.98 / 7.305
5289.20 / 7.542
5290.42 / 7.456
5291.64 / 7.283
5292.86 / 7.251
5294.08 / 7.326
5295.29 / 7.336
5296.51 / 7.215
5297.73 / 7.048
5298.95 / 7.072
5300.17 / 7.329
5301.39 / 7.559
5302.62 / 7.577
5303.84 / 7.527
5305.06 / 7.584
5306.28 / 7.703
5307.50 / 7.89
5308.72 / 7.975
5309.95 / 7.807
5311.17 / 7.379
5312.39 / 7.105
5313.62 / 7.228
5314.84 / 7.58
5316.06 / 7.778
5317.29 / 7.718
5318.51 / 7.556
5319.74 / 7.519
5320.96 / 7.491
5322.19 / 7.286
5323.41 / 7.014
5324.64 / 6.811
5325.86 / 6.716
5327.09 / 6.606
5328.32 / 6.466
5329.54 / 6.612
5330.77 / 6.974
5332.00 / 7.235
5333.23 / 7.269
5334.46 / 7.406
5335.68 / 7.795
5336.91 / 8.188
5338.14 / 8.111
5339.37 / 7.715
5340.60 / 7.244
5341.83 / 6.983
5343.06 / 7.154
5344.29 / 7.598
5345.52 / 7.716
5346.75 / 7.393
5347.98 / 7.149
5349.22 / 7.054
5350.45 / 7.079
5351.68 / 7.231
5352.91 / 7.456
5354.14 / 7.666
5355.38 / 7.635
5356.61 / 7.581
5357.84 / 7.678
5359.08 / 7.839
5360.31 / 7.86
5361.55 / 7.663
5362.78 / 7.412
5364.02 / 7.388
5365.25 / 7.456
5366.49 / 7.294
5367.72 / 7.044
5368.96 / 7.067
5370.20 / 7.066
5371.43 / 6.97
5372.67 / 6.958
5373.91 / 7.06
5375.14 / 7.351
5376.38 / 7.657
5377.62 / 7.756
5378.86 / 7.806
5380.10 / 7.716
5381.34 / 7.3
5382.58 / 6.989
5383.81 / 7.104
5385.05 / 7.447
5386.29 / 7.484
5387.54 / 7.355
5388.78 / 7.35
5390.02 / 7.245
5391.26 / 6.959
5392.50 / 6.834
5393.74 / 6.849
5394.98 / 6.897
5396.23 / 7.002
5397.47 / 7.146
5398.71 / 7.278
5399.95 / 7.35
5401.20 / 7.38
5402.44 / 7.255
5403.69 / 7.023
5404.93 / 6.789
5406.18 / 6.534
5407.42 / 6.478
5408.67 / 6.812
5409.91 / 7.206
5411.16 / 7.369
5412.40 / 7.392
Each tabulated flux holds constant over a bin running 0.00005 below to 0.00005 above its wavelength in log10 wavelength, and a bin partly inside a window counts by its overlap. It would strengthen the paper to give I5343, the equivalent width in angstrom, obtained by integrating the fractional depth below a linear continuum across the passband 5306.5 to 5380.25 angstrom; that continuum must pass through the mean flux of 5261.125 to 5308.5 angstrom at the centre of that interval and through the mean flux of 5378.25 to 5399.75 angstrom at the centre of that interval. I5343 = -3.35 angstrom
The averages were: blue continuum 6.86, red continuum 7.23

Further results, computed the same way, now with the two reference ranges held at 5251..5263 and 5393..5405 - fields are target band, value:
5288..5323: -2.5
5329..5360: -1.8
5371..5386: -0.6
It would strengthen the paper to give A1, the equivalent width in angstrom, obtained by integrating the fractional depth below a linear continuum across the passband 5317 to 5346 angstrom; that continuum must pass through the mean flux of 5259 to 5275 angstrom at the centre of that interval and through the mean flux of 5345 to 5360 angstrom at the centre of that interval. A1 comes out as -0.5 angstrom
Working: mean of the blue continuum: 6.28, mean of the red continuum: 7.46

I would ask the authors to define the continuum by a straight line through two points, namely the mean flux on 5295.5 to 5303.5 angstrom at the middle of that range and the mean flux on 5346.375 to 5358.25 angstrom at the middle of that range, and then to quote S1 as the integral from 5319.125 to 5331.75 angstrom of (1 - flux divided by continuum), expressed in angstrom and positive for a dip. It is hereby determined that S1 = 0.7 angstrom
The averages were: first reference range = 7.3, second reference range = 7.39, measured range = 6.96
